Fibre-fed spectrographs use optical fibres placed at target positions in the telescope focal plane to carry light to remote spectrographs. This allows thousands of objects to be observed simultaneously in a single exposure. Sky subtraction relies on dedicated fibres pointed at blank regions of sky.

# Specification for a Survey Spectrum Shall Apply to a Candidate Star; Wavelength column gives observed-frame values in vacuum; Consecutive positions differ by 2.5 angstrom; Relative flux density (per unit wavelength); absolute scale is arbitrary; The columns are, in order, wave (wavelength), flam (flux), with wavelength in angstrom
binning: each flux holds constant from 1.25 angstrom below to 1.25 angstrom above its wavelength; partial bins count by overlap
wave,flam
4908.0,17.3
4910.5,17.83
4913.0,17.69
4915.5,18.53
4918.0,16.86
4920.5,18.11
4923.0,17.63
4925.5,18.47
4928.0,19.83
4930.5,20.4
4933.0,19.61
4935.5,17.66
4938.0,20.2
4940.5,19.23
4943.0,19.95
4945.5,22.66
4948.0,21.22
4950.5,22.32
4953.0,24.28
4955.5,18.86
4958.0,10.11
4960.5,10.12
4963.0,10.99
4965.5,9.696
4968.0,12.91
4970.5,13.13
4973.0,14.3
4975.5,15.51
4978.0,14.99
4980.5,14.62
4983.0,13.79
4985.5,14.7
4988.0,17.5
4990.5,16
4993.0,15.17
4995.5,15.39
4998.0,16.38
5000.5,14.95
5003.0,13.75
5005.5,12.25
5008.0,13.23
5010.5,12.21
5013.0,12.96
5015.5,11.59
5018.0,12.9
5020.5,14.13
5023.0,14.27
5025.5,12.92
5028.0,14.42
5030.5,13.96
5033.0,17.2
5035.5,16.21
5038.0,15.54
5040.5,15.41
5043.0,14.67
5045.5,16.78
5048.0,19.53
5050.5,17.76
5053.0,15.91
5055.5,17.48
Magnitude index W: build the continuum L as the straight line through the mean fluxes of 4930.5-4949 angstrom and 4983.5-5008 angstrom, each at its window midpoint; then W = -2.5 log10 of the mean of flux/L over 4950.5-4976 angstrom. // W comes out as 0.25 mag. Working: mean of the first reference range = 20.1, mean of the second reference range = 15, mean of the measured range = 14.4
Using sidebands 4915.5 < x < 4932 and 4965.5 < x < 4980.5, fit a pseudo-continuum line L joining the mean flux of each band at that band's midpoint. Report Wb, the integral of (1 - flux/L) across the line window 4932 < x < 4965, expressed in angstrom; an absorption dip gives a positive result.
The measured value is -3.6 angstrom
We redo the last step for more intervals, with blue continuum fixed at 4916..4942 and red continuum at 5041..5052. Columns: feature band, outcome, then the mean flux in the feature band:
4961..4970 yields 3.44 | 11.3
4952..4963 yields 1.97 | 15.1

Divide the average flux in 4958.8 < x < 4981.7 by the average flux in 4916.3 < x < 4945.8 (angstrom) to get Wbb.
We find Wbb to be 0.67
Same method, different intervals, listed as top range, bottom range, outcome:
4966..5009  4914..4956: 0.74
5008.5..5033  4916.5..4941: 0.72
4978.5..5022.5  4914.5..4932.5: 0.76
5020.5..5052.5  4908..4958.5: 0.82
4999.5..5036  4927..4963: 0.73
